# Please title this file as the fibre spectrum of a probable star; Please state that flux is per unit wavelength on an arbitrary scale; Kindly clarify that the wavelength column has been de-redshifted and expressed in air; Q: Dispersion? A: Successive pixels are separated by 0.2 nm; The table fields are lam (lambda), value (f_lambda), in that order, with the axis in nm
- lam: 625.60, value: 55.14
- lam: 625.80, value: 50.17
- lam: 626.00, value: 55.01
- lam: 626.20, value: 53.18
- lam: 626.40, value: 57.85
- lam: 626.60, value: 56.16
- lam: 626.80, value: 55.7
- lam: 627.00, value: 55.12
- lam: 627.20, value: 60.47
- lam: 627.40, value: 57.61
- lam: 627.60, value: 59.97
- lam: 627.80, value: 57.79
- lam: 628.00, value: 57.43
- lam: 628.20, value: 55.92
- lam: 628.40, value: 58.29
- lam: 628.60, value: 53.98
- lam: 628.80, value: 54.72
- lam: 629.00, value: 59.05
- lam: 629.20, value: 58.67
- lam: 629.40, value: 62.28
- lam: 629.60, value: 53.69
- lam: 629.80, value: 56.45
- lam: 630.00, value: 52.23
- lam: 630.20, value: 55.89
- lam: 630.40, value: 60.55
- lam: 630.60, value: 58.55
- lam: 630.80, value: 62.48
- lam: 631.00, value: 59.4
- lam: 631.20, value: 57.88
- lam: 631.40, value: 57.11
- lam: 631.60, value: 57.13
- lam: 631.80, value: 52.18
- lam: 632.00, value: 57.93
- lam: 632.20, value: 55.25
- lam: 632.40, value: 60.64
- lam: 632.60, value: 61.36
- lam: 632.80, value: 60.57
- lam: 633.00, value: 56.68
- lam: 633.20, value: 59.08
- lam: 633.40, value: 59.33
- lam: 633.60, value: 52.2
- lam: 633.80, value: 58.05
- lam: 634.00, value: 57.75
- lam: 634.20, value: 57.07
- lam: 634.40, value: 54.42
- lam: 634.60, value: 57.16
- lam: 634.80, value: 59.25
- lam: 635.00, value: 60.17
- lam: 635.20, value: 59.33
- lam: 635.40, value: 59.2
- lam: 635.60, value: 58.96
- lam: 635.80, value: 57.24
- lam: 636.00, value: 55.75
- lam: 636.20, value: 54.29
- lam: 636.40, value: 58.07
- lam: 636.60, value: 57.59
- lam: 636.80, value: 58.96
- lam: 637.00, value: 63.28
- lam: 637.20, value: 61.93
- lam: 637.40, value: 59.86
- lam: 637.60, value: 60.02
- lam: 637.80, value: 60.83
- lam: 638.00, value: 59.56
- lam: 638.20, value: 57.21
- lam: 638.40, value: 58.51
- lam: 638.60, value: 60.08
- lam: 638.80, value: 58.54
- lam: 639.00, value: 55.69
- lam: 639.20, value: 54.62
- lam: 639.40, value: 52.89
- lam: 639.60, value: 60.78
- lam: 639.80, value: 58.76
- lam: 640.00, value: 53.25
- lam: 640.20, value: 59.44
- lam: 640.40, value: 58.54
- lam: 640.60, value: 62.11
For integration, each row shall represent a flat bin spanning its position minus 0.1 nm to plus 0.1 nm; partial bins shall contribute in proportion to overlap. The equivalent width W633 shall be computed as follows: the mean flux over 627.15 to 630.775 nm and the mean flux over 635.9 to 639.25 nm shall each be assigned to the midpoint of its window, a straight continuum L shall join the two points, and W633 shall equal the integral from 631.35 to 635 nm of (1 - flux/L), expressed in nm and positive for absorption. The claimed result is 0.034 nm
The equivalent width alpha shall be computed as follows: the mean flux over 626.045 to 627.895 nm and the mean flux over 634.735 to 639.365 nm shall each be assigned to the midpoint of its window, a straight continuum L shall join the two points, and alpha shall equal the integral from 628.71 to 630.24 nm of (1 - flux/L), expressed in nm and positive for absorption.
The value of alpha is 0.02 nm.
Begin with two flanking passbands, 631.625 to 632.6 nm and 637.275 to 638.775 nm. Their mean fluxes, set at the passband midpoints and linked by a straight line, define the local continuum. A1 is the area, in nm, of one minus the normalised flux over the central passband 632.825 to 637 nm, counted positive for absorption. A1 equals 0.03 nm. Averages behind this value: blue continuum 57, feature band 57.7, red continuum 59.4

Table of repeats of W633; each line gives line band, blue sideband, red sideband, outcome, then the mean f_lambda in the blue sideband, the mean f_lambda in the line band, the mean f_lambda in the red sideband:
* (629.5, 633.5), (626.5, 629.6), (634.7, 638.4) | 0.02 nm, 57.4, 57.7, 59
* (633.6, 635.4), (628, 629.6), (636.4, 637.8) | 0.05 nm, 57.3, 57.7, 60.2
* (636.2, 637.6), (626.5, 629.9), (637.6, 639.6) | -0.04 nm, 57.3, 59.5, 57.8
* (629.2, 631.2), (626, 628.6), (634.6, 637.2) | -0.02 nm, 56.9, 58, 58.6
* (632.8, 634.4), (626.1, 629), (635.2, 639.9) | 0.02 nm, 56.8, 57.2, 58.4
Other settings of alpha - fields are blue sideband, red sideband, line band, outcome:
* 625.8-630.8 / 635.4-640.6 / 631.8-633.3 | -0.022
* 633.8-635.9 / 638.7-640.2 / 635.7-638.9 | -0.089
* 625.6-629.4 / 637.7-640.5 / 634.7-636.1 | -0.028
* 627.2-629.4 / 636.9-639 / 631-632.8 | 0.024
